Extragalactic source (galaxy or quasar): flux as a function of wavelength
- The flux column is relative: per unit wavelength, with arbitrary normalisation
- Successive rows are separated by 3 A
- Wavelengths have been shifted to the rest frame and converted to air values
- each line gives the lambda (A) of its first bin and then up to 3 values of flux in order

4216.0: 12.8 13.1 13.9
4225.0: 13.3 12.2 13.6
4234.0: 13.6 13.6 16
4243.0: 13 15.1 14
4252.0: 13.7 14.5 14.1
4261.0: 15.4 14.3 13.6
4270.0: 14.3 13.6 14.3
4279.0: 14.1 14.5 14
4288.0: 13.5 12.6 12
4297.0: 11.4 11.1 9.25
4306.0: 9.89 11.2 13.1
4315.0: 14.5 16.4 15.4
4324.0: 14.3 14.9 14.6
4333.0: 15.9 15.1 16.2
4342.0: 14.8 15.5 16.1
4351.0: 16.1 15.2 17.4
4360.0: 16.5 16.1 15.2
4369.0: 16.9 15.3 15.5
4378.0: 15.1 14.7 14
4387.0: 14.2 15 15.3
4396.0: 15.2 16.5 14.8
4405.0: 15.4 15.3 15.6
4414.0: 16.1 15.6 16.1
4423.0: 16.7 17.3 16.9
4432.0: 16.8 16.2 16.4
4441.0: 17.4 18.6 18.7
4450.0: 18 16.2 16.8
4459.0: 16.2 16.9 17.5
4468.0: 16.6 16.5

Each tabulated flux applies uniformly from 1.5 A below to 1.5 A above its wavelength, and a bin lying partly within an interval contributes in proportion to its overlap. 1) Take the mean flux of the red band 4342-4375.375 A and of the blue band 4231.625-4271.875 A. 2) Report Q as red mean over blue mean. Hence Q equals 1.1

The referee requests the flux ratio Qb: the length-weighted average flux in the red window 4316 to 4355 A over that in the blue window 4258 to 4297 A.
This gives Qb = 1.12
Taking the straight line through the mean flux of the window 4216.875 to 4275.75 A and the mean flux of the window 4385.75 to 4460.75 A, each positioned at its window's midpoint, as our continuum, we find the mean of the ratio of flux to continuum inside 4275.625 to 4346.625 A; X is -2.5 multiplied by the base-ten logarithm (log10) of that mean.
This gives 0.09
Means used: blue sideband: 13.9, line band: 13.7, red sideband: 16.3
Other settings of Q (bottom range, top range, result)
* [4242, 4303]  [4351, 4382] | 1.17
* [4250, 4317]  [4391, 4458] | 1.25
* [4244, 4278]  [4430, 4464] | 1.20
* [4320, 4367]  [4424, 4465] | 1.10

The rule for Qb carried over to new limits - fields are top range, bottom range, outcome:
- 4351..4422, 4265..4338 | 1.15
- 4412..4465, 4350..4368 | 1.05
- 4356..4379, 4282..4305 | 1.32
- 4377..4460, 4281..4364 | 1.14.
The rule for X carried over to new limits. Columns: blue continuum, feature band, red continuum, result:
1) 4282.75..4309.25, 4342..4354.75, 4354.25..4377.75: -0.050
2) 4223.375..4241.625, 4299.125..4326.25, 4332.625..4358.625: 0.180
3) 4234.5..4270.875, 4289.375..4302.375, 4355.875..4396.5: 0.254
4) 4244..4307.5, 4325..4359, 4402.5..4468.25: -0.065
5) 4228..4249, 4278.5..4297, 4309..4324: 0.081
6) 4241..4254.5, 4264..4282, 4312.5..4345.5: 0.027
